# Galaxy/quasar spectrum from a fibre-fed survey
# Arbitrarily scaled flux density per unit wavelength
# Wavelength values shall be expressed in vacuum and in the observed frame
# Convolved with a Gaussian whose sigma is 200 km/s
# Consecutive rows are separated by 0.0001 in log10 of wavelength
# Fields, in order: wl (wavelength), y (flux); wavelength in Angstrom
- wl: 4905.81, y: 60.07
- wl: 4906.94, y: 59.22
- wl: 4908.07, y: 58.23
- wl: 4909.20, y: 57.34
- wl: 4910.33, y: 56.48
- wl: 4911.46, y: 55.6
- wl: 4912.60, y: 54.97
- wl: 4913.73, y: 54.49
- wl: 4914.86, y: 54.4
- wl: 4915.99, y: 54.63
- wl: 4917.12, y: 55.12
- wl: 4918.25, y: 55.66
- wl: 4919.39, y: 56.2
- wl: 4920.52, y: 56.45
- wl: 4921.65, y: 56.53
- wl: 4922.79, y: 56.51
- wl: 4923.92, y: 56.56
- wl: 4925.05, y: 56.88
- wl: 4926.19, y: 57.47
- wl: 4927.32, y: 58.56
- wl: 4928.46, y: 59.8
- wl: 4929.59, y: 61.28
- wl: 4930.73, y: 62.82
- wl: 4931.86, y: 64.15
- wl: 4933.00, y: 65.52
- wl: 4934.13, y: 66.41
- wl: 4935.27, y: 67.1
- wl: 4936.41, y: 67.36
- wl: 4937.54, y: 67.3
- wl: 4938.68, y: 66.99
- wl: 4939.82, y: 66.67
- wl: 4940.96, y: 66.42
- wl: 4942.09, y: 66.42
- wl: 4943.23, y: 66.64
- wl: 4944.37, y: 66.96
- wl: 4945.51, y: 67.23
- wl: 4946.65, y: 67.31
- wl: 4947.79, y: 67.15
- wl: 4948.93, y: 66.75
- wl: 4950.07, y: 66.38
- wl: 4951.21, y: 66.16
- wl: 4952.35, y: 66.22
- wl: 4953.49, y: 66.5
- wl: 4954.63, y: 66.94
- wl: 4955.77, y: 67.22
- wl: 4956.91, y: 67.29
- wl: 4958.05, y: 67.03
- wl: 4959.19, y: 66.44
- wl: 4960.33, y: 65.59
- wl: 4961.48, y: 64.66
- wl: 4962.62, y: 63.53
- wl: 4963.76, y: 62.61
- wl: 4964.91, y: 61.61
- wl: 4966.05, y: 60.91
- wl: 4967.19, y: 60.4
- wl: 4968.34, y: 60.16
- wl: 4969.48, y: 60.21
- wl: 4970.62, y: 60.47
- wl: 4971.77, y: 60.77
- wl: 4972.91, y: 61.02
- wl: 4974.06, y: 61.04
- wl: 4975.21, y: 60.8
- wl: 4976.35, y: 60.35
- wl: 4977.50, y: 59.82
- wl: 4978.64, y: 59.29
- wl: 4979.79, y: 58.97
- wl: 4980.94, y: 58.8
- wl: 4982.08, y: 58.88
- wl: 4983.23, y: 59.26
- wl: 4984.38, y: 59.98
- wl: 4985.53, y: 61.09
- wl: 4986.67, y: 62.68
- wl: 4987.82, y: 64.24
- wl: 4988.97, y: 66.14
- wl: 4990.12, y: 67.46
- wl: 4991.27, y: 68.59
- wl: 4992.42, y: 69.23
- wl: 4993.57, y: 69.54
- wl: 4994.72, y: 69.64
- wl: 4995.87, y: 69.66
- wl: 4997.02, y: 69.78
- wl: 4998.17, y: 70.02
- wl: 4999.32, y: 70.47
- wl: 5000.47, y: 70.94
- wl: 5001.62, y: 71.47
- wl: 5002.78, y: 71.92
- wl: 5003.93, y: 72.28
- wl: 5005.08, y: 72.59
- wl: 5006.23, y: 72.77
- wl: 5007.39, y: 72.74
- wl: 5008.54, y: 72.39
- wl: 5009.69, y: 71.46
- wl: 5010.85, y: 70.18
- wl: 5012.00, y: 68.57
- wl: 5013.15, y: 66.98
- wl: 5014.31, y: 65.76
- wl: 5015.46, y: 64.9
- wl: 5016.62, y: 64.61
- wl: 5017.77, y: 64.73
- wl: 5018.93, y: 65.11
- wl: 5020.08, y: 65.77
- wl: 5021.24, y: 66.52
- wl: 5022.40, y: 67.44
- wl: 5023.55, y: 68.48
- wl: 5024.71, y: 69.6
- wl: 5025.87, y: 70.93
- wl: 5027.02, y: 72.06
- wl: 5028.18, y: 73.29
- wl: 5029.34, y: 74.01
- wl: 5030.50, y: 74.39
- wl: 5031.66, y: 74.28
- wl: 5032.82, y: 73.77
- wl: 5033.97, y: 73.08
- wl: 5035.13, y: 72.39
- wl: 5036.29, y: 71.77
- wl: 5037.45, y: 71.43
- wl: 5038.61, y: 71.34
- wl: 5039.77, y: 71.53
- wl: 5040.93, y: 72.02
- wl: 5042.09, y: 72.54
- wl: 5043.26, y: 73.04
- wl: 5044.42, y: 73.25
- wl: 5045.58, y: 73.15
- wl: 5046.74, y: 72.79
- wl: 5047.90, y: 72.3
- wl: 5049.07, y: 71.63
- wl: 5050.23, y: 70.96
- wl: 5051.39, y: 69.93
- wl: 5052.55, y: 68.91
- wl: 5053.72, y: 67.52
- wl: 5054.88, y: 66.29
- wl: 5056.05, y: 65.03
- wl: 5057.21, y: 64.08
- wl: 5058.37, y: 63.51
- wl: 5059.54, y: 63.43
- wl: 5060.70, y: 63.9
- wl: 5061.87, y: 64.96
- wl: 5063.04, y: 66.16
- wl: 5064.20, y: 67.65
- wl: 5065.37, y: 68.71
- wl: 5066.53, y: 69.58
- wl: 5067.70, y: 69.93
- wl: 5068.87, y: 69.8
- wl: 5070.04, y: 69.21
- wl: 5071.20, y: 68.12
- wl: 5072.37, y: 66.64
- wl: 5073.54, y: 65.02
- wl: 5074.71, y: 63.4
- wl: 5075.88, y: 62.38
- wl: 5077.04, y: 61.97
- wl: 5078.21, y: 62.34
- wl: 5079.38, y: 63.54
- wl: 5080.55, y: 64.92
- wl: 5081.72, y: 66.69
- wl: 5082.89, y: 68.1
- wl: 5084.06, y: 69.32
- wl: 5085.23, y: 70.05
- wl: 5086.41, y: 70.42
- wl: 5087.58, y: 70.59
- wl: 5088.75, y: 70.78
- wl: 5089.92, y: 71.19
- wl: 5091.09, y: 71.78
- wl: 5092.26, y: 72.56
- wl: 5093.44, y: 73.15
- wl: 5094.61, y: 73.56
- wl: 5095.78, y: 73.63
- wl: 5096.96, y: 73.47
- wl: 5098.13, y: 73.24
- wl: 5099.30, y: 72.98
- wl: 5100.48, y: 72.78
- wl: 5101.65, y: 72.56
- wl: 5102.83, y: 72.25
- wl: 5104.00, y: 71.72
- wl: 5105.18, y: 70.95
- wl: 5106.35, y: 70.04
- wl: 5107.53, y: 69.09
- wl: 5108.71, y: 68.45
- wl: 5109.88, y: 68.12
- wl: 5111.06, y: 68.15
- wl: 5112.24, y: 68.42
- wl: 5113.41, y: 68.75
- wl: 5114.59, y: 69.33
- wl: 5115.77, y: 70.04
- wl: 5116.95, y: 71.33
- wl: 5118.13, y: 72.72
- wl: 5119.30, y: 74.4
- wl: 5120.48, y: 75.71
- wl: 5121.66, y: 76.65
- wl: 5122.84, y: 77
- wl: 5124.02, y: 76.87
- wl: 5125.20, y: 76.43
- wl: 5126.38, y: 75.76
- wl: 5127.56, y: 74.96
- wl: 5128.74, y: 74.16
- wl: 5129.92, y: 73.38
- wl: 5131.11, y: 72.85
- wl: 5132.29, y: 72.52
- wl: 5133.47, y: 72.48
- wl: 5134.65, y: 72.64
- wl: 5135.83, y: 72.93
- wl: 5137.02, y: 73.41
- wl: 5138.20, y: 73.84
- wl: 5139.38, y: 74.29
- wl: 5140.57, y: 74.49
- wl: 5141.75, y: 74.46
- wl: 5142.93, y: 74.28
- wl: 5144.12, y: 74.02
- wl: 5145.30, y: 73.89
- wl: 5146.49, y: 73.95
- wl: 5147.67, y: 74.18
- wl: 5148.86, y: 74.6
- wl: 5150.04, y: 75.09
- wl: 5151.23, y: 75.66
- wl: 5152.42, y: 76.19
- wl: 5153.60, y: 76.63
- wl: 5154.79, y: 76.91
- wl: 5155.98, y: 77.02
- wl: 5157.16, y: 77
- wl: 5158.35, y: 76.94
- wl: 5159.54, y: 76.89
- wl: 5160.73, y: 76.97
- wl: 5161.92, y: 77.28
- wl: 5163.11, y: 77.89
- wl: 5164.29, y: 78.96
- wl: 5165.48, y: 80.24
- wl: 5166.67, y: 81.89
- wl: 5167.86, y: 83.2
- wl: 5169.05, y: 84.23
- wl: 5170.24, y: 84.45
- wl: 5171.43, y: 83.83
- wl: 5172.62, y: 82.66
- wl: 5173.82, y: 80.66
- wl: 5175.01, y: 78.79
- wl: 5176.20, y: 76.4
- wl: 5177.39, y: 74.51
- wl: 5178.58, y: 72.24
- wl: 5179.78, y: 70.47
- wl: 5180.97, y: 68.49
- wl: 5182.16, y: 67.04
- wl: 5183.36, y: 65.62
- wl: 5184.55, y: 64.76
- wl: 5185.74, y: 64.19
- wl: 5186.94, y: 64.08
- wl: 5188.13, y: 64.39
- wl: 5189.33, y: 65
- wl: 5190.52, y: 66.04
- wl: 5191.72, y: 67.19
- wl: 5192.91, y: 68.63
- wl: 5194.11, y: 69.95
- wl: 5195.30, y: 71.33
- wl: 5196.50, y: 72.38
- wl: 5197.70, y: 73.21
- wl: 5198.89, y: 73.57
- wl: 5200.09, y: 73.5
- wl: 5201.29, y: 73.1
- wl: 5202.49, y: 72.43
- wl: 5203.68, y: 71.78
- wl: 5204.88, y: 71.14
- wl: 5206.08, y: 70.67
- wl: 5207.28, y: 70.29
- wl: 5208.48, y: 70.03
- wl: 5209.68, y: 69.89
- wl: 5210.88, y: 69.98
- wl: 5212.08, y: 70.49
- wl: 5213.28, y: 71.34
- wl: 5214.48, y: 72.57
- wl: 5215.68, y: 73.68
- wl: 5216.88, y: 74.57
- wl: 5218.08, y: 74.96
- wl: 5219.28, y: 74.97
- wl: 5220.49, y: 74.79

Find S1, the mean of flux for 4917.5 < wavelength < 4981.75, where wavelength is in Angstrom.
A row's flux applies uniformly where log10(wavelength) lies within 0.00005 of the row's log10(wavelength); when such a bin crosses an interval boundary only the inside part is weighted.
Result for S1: 62.9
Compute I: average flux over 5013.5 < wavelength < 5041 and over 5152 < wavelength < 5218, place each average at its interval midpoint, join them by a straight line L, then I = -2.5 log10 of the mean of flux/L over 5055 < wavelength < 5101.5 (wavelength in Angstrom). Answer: 0.045 mag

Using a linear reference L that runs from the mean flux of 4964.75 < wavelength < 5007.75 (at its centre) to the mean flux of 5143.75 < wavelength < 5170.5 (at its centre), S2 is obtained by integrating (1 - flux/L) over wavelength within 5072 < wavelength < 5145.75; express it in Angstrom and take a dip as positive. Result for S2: 2.7 Angstrom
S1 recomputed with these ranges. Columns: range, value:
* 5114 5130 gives 74.2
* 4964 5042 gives 67.1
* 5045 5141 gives 70.2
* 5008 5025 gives 67.5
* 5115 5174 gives 76.1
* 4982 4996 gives 65.2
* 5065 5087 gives 66.8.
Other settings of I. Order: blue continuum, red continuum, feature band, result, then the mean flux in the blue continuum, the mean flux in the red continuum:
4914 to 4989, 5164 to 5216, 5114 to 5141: -0.06 mag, 62.4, 72.7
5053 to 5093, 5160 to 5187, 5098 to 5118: -0.01 mag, 67.1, 75.8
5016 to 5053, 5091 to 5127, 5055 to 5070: 0.08 mag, 70.9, 72.3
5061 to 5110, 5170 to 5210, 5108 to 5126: -0.04 mag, 69.1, 71.4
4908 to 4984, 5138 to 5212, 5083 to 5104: -0.04 mag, 61.8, 73.7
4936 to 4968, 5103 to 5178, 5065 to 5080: 0.09 mag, 65.8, 75.1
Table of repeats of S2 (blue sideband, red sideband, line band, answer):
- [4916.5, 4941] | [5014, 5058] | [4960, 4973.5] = 0.5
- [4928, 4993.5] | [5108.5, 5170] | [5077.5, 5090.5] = 0.7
